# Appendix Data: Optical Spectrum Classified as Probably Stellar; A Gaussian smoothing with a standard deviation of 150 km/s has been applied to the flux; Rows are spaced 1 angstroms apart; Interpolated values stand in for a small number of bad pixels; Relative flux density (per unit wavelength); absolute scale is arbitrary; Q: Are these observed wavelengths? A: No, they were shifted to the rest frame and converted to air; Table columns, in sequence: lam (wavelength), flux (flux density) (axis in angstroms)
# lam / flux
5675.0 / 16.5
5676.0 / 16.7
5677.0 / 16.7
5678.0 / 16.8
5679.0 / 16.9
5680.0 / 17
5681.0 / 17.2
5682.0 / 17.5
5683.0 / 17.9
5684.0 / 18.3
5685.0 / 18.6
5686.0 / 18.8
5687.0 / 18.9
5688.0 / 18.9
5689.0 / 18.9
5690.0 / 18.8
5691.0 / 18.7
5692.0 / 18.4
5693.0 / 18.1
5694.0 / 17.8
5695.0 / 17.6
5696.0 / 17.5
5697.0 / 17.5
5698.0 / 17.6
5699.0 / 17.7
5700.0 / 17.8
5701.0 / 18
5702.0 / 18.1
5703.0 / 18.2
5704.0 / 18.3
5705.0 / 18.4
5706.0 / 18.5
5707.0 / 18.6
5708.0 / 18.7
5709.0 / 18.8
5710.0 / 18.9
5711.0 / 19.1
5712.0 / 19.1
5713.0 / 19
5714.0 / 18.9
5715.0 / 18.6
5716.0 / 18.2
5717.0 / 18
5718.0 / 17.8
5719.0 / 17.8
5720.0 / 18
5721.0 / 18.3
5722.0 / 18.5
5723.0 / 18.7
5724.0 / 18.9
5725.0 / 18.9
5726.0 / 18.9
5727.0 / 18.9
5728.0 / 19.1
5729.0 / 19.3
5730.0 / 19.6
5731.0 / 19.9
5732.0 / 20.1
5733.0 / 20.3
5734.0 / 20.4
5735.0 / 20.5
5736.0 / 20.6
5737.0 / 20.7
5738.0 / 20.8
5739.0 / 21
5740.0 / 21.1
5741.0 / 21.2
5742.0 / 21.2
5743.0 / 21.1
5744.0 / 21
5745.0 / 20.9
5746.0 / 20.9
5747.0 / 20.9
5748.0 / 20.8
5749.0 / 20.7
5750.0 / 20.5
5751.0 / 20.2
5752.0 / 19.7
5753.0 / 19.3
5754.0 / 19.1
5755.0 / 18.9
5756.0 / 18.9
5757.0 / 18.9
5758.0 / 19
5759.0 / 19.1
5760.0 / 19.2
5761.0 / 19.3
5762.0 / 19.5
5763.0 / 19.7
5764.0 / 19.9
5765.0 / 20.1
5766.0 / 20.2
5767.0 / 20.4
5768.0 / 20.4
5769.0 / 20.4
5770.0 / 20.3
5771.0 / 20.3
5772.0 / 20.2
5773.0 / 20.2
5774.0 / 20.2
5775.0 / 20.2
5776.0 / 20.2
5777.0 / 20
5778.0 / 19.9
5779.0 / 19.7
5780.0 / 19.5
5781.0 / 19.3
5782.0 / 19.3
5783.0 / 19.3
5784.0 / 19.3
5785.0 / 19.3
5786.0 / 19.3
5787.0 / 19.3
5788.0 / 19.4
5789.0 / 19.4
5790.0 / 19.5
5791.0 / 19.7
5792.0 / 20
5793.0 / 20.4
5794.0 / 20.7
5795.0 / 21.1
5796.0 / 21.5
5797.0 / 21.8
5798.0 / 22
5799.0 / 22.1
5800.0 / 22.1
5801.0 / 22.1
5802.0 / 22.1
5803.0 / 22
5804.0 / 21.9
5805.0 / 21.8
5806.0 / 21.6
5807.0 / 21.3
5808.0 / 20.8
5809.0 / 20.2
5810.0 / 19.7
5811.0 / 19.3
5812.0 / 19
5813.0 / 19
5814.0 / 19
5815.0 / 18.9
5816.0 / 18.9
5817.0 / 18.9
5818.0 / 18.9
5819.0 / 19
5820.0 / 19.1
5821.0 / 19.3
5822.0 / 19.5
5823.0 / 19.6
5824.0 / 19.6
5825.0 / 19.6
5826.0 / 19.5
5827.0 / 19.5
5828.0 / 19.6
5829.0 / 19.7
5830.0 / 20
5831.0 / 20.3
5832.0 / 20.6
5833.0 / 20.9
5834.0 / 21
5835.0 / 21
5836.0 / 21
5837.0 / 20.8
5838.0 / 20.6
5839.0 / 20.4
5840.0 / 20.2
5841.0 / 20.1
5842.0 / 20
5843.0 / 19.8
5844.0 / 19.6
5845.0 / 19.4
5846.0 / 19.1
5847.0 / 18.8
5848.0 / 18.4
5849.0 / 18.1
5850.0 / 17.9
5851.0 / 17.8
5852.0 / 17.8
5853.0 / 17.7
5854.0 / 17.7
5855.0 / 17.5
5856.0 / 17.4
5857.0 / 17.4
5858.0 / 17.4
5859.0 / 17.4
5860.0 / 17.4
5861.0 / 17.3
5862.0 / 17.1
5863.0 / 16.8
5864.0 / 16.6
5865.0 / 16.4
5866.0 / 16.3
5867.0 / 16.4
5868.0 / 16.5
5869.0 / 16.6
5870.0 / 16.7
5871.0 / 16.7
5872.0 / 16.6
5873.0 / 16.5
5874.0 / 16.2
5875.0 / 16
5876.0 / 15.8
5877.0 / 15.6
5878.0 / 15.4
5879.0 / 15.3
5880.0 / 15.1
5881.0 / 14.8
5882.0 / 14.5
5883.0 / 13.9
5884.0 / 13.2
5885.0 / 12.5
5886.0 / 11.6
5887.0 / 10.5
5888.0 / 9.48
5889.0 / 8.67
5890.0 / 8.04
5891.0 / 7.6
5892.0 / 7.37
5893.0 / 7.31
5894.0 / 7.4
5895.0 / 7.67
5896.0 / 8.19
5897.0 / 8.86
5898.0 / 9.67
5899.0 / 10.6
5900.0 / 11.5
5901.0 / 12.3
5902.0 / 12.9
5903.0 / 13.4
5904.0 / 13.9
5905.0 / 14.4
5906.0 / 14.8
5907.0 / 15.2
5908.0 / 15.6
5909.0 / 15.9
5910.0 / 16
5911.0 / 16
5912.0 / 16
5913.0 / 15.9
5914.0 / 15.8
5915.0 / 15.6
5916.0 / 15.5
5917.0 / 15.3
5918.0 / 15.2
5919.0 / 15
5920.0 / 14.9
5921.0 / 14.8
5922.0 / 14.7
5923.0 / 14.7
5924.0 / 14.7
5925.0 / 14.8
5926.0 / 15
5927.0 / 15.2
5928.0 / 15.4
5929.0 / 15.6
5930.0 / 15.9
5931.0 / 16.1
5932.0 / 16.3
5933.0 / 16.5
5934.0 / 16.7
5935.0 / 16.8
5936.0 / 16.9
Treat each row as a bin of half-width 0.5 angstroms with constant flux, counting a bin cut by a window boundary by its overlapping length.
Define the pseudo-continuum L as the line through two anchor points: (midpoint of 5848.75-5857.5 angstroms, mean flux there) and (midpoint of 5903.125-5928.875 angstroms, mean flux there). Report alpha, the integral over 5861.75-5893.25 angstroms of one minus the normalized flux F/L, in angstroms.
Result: 5.2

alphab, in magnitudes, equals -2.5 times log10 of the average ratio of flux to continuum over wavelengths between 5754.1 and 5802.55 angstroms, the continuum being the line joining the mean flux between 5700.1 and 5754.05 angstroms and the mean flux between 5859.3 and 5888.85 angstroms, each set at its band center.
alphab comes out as -0.12 mag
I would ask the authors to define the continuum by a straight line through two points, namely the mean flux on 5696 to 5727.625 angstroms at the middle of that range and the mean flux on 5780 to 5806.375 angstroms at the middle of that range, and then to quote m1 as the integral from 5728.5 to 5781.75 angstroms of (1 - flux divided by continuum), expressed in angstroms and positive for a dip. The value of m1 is -1.5 angstroms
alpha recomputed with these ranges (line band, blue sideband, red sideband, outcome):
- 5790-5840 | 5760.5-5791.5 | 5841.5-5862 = -3.66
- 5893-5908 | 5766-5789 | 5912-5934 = 4.28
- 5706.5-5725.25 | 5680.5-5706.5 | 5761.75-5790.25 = 0.04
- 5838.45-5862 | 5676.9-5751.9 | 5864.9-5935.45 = -4.75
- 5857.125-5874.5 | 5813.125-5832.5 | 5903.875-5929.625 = 0.74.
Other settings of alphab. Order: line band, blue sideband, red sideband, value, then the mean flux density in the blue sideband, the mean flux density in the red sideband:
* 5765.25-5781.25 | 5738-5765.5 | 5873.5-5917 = -0.061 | 20.1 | 12.9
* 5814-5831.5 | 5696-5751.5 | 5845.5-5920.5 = -0.182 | 19.3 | 14.6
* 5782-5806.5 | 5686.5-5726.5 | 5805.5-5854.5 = -0.081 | 18.4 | 19.6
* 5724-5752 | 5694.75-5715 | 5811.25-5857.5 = -0.097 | 18.3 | 19.3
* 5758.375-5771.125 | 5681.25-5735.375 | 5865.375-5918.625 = -0.169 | 18.6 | 13.5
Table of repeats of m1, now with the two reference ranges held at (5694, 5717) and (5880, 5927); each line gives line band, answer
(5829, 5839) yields -3.9 angstroms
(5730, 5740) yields -1.7 angstroms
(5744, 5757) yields -2.3 angstroms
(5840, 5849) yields -3.0 angstroms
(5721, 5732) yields -0.8 angstroms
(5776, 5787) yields -2.2 angstroms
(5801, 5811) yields -3.6 angstroms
